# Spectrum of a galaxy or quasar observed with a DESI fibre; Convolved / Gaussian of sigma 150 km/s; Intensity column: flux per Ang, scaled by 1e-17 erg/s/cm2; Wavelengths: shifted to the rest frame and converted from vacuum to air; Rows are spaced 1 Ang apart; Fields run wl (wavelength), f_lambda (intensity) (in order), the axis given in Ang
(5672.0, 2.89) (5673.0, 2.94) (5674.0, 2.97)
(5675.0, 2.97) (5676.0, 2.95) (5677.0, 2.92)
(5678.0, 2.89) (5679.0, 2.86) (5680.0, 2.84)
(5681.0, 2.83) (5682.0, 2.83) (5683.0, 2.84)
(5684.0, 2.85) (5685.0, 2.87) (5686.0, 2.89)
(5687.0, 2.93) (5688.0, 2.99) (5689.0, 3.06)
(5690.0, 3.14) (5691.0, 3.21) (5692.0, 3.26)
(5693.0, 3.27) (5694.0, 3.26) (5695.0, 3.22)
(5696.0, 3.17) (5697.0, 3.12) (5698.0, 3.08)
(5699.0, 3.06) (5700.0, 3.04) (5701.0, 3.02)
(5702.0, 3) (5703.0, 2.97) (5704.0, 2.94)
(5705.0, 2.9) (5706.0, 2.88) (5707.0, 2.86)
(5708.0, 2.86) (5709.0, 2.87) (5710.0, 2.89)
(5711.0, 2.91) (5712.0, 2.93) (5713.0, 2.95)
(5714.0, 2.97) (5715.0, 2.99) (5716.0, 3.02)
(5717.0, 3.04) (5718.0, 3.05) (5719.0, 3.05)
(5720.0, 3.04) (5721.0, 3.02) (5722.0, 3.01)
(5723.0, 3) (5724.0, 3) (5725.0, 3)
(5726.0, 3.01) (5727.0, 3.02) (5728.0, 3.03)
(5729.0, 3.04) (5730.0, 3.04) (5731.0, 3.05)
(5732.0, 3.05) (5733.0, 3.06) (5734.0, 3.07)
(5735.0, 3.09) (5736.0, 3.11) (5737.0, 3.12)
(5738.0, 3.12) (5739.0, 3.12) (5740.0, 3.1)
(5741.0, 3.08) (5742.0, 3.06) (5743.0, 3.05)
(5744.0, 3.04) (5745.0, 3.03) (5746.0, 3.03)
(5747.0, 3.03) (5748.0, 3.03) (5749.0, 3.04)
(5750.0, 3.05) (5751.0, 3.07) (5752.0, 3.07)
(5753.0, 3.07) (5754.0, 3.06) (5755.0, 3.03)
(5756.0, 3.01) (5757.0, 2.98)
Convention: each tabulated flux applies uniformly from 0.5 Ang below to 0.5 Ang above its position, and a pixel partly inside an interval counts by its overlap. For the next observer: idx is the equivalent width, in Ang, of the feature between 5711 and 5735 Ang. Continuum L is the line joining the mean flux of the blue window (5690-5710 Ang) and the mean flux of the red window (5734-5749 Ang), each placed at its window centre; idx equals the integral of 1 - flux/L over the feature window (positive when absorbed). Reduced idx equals 0.3 Ang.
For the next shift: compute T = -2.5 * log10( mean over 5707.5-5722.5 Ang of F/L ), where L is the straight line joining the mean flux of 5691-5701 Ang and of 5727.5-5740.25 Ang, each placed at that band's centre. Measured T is 0.05 mag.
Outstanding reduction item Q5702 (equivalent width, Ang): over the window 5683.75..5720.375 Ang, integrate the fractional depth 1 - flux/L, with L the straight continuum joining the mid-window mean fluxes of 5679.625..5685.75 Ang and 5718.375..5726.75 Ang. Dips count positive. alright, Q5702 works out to -1.11 Ang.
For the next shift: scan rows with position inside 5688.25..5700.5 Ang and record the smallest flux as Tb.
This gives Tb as 3.04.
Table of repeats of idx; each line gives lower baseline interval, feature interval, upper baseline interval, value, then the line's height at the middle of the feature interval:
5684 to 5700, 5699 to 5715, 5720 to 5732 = 0.6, 3.06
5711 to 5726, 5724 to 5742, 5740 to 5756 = -0.2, 3.03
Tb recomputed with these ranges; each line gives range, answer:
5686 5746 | 2.86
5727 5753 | 3.02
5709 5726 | 2.87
